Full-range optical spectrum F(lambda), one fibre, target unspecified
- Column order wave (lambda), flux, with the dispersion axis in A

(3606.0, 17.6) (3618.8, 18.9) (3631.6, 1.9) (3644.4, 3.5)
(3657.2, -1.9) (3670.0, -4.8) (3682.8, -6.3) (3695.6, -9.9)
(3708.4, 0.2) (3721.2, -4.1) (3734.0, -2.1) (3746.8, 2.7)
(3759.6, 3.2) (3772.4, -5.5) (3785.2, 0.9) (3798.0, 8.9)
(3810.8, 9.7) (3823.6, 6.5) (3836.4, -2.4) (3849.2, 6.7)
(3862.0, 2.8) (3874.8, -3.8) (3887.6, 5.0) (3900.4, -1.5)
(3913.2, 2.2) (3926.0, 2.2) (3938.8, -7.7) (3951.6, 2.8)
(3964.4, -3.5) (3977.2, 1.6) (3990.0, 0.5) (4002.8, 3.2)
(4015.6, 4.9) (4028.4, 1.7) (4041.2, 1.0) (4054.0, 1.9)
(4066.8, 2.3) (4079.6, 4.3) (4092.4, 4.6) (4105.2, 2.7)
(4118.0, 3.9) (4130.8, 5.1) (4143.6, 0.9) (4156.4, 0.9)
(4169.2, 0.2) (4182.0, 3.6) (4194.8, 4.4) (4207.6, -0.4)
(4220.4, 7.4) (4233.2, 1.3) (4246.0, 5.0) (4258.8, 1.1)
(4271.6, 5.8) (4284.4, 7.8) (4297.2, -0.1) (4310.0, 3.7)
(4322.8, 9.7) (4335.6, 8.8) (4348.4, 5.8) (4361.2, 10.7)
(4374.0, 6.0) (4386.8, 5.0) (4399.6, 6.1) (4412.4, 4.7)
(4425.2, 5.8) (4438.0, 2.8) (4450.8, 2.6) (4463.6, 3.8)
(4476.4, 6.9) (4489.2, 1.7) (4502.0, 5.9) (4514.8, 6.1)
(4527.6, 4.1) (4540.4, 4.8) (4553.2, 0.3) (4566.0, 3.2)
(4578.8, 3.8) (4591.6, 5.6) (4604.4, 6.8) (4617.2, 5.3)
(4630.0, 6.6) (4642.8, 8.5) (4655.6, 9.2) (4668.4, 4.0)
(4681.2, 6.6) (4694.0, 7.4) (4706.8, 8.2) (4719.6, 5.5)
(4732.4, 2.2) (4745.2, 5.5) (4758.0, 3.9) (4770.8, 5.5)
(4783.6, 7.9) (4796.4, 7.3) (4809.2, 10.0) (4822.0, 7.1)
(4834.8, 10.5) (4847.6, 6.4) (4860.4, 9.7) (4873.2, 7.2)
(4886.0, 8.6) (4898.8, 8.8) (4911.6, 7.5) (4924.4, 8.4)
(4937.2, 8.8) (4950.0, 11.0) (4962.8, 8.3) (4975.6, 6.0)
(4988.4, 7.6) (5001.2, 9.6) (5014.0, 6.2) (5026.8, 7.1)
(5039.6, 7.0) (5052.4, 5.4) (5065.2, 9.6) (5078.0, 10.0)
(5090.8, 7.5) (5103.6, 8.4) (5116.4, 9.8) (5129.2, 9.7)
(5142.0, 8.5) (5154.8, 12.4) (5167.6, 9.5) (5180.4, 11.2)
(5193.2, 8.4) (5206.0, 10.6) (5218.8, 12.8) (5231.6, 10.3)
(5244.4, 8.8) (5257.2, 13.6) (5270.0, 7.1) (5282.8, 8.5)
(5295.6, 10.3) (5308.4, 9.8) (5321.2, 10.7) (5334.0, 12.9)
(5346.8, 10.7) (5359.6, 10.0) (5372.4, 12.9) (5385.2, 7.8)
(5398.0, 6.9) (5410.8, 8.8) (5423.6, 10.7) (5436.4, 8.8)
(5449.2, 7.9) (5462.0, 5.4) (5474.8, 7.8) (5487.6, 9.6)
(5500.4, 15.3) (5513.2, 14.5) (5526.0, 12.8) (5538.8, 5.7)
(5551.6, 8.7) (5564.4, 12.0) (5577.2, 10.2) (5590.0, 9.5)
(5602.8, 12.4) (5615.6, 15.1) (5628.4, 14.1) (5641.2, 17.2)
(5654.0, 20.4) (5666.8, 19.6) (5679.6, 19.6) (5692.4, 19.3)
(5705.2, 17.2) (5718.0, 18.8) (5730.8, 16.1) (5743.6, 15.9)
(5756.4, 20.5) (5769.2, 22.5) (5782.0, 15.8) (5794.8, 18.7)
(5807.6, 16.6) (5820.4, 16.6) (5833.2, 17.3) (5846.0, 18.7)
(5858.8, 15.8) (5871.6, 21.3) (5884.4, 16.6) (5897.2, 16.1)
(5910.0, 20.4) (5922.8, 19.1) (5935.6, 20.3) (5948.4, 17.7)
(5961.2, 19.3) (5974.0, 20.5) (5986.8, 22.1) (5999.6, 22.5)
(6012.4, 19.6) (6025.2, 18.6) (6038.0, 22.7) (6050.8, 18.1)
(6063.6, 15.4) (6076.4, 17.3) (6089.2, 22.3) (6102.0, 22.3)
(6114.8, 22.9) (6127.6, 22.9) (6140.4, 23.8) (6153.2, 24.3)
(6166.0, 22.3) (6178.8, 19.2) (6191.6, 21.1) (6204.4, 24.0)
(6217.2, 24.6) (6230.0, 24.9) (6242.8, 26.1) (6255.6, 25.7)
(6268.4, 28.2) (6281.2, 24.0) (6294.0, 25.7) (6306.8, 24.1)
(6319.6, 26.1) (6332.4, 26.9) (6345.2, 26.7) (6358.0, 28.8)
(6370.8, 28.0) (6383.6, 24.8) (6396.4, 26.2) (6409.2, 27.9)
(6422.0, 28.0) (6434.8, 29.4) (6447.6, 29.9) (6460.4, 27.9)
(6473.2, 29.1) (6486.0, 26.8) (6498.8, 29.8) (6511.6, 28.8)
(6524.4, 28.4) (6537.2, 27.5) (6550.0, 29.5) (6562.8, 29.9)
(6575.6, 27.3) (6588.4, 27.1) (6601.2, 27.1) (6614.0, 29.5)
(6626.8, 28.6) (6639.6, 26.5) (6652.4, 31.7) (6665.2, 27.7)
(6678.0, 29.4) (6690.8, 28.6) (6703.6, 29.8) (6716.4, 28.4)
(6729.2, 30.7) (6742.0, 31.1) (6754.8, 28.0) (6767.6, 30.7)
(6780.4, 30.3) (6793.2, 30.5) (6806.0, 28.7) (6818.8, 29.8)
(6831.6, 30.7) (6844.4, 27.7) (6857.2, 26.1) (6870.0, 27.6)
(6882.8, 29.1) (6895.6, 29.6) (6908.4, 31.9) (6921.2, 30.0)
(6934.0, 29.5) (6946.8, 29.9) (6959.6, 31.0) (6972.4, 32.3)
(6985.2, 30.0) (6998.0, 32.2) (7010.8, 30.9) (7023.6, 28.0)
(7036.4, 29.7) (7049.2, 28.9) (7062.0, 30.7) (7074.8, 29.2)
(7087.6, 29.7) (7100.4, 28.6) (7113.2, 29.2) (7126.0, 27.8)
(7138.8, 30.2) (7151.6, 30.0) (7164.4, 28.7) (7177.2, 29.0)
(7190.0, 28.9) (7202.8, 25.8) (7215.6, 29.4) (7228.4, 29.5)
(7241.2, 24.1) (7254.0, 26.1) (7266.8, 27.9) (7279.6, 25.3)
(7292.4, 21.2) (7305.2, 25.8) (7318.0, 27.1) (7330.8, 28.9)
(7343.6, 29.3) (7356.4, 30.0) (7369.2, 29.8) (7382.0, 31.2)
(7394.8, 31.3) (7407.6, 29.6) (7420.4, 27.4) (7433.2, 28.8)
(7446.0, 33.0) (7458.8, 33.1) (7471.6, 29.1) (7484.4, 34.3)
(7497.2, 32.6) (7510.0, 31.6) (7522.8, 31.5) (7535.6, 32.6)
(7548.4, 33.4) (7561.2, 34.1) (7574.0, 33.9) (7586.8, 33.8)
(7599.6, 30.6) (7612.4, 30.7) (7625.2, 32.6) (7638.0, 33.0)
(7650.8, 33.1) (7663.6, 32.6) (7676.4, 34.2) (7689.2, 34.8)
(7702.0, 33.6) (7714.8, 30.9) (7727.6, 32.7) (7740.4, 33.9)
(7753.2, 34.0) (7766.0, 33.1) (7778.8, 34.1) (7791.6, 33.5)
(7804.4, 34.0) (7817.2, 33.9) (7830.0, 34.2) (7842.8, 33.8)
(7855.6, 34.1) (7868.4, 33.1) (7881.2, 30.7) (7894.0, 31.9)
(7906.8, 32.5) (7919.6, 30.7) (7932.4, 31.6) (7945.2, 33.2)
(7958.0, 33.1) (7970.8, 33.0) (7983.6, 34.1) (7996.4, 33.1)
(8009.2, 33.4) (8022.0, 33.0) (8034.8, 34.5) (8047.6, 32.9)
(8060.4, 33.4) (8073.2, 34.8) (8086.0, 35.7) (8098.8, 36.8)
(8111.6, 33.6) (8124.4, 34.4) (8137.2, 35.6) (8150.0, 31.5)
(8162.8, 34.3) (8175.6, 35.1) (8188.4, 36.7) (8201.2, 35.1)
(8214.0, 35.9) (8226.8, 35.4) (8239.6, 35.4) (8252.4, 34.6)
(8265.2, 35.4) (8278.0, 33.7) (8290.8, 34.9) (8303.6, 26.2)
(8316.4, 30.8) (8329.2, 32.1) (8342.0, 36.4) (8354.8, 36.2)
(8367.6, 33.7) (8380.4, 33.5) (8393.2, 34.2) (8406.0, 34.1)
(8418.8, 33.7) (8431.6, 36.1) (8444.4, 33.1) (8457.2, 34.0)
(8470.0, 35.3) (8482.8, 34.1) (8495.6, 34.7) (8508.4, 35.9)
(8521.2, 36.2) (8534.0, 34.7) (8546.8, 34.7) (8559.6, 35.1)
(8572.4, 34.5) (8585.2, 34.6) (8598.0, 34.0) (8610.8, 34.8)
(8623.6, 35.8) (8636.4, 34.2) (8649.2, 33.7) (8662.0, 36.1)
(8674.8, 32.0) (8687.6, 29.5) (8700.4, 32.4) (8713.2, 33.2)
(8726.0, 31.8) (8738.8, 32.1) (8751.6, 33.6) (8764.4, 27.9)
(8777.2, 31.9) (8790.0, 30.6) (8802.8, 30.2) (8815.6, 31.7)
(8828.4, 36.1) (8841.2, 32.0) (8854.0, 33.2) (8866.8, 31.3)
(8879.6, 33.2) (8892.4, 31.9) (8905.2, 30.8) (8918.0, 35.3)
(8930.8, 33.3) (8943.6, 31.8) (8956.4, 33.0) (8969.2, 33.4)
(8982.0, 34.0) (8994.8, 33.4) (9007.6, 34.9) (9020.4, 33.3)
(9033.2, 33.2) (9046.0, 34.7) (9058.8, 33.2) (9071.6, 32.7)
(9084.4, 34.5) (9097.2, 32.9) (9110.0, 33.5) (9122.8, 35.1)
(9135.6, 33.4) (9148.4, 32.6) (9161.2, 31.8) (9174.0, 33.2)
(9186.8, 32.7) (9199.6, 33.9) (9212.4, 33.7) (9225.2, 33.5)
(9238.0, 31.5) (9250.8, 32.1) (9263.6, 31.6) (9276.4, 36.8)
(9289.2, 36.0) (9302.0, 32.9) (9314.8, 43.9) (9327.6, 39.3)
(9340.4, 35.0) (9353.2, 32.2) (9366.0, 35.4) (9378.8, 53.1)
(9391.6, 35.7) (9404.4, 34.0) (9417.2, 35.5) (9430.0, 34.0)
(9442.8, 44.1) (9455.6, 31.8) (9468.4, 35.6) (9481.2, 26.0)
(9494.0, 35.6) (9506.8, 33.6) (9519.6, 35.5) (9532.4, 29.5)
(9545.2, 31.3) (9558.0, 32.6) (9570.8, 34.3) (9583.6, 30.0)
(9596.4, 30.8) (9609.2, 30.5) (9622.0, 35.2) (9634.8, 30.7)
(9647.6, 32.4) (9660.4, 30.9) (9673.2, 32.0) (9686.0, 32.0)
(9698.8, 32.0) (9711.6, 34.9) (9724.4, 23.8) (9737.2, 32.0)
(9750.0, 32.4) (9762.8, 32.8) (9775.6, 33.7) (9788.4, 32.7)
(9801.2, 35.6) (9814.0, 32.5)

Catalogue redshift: 0.409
